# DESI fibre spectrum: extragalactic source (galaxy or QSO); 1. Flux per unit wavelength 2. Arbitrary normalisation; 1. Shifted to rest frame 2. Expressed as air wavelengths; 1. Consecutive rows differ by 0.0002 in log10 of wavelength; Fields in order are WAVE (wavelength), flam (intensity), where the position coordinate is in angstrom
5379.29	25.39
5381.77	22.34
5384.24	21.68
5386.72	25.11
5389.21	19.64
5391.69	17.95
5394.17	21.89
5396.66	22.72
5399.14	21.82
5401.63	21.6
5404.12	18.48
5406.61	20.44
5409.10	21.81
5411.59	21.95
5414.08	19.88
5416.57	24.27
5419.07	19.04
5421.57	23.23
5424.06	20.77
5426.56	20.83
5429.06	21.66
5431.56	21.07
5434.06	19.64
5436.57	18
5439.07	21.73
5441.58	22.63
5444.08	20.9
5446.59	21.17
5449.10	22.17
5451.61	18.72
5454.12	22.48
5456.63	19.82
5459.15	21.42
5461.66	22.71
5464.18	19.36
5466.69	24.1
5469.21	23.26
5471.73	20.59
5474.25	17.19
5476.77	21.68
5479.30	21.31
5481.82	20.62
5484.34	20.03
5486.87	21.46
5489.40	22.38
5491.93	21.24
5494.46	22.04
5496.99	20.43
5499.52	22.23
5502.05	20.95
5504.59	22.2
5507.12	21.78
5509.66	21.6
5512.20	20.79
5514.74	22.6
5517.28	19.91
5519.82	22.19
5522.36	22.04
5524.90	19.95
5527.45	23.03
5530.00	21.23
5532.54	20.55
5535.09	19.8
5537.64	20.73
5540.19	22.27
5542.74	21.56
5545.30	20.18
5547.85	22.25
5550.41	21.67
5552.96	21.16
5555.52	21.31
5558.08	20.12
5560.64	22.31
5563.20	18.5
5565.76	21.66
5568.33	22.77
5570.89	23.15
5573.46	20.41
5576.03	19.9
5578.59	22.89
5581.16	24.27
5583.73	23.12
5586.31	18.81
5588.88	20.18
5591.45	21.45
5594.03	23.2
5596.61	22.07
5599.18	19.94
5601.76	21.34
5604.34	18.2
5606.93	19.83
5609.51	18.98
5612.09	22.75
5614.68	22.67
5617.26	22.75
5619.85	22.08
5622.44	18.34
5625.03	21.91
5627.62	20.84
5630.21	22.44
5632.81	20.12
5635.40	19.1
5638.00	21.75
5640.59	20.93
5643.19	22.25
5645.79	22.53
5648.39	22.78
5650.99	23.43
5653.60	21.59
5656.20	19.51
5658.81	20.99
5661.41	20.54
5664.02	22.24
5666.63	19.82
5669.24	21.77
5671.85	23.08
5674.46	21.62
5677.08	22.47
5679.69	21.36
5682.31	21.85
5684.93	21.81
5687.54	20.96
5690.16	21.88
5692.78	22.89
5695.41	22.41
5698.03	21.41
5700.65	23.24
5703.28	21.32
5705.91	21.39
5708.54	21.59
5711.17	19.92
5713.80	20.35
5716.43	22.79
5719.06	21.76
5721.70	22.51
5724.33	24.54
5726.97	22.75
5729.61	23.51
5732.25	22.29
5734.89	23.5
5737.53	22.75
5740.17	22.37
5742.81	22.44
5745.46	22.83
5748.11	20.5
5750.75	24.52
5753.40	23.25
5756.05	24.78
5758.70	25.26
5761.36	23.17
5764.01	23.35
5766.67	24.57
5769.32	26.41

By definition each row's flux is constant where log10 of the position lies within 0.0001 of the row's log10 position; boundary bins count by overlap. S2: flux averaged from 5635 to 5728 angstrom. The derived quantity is 21.8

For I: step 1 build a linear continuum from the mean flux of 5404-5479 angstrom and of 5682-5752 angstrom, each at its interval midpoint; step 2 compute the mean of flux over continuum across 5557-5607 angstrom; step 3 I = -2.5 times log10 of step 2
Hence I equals 0.02 mag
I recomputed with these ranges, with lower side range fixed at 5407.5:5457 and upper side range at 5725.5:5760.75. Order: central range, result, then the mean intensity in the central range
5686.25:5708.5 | 0.05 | 21.9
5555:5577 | 0.04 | 21.1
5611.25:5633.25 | 0.04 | 21.6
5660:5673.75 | 0.06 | 21.5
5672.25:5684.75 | 0.04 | 21.9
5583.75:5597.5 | 0.04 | 21.3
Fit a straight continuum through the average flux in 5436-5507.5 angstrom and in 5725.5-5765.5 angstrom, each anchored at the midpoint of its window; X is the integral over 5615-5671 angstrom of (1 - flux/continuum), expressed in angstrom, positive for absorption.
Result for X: 2.7 angstrom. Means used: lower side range 21.2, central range 21.4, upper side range 23.2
